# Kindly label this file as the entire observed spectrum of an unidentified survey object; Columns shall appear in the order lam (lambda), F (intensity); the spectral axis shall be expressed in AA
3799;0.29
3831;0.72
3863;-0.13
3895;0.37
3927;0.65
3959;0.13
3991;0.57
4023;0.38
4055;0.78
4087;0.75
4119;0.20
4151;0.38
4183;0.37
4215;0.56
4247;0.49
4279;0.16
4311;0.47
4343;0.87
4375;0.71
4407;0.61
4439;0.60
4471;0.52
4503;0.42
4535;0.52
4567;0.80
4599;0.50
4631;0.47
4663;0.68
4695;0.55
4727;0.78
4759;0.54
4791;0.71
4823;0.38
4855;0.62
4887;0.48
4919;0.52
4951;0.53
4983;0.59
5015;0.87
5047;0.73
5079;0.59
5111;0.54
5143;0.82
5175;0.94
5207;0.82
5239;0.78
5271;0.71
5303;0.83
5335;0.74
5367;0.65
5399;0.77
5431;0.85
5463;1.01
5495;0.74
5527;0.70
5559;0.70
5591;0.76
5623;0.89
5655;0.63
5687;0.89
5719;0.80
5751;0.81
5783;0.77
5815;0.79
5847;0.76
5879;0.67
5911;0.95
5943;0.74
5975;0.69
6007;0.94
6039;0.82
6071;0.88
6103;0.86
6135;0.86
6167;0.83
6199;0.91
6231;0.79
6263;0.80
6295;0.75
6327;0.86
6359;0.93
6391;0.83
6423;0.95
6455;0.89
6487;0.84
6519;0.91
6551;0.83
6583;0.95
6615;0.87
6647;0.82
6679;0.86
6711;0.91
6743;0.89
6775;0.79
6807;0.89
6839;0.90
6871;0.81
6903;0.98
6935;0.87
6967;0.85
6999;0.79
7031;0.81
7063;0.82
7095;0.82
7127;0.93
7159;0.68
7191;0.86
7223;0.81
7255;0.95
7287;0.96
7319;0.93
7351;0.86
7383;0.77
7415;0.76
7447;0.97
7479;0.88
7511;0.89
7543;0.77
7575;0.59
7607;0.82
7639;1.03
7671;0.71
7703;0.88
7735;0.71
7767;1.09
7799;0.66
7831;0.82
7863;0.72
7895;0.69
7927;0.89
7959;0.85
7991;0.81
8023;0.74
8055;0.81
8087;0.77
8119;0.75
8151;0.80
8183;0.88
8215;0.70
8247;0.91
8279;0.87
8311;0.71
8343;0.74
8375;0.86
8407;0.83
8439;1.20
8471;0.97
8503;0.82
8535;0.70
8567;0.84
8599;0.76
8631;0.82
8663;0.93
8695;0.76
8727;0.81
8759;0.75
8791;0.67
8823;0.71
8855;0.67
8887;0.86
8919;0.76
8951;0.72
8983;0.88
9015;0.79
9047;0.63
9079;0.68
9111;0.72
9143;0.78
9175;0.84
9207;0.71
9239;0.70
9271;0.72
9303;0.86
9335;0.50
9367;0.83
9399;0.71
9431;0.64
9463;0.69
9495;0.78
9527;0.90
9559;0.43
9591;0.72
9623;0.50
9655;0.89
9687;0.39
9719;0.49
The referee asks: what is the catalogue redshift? 0.285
